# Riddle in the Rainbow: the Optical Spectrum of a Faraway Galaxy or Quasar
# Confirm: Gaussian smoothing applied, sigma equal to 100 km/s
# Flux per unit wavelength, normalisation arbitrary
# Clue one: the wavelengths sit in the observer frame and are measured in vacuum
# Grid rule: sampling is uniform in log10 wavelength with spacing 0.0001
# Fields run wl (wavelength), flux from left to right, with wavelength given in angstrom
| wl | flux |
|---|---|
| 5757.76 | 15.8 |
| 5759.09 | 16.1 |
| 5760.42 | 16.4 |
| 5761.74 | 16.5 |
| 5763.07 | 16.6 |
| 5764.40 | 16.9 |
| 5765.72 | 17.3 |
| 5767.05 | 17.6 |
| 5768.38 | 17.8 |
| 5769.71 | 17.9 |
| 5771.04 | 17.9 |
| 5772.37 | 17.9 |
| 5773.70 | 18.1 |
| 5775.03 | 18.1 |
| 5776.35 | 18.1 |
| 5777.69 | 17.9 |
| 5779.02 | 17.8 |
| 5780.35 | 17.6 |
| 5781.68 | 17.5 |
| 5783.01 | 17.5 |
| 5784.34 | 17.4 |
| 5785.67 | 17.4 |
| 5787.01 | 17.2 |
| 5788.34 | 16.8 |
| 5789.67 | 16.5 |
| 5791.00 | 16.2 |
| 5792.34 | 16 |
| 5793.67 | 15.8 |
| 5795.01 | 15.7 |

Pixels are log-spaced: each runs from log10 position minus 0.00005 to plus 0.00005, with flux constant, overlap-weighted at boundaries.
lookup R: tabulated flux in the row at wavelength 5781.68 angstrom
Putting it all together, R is 17.5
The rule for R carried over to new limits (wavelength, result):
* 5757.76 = 15.8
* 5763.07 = 16.6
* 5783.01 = 17.5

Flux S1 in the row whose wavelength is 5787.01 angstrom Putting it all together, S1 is 17.2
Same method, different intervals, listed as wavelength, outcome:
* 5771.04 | 17.9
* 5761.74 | 16.5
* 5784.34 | 17.4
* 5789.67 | 16.5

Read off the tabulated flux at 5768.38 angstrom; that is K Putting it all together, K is 17.8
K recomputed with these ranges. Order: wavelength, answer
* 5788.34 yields 16.8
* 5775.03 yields 18.1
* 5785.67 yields 17.4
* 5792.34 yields 16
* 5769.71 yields 17.9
